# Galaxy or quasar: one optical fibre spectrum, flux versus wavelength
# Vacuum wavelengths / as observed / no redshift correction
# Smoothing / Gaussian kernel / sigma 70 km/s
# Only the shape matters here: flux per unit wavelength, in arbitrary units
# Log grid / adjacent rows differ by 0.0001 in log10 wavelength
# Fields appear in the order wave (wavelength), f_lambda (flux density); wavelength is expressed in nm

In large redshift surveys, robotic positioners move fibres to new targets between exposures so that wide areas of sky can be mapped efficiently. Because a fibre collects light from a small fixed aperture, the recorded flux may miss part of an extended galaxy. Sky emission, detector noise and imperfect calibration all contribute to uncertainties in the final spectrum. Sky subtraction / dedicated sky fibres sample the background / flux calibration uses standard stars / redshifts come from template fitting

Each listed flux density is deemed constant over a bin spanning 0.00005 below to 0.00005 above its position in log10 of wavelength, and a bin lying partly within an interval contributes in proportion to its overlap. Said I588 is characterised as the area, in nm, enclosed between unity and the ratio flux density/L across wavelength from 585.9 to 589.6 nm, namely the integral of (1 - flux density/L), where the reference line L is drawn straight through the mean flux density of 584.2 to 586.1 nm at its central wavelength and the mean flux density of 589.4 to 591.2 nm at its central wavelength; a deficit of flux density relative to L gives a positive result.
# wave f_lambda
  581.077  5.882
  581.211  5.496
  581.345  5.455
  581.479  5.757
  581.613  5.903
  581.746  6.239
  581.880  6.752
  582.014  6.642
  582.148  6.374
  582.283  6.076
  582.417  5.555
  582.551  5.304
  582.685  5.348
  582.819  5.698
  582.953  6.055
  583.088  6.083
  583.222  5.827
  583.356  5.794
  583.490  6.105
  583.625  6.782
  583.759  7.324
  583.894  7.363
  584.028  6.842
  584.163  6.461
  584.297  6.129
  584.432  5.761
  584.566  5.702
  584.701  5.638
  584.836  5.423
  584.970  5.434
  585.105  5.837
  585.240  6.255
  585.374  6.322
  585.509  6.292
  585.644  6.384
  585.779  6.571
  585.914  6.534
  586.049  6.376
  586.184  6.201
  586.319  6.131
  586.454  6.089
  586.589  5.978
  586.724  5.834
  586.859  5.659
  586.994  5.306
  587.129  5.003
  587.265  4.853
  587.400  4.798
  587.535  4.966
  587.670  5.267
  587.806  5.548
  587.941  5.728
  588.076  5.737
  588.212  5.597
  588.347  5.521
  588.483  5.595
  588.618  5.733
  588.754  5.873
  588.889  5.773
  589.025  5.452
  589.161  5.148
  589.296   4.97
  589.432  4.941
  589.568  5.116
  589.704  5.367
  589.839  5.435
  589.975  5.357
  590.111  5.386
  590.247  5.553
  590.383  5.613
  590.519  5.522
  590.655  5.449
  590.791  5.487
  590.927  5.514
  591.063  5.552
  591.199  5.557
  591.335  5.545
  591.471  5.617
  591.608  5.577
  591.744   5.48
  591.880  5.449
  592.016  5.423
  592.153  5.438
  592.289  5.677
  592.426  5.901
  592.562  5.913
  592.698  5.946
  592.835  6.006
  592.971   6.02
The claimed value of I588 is 0.119 nm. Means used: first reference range 6.05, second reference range 5.42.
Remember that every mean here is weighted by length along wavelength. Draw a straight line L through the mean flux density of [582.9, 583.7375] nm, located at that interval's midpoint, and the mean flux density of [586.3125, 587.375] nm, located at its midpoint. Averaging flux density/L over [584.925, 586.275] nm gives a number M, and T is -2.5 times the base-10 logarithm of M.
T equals -0.08 mag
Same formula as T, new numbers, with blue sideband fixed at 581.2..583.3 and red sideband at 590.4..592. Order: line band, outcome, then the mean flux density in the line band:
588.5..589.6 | 0.04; 5.39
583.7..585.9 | -0.08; 6.24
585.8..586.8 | -0.08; 6.18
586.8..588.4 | 0.07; 5.33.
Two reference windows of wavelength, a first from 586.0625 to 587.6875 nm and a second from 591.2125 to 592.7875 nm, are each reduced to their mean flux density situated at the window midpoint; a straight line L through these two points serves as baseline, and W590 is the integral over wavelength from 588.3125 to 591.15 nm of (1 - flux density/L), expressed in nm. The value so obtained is 0.076 nm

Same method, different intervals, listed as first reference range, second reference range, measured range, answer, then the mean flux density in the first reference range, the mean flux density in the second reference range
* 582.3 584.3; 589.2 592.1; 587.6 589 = 0.008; 6.18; 5.42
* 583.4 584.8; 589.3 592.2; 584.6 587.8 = 0.157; 6.38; 5.44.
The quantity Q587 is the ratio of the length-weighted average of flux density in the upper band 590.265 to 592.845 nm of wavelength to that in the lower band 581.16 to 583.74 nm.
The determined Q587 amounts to 0.9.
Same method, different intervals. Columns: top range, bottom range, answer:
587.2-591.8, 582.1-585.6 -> 0.89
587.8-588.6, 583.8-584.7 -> 0.89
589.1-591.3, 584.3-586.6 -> 0.89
